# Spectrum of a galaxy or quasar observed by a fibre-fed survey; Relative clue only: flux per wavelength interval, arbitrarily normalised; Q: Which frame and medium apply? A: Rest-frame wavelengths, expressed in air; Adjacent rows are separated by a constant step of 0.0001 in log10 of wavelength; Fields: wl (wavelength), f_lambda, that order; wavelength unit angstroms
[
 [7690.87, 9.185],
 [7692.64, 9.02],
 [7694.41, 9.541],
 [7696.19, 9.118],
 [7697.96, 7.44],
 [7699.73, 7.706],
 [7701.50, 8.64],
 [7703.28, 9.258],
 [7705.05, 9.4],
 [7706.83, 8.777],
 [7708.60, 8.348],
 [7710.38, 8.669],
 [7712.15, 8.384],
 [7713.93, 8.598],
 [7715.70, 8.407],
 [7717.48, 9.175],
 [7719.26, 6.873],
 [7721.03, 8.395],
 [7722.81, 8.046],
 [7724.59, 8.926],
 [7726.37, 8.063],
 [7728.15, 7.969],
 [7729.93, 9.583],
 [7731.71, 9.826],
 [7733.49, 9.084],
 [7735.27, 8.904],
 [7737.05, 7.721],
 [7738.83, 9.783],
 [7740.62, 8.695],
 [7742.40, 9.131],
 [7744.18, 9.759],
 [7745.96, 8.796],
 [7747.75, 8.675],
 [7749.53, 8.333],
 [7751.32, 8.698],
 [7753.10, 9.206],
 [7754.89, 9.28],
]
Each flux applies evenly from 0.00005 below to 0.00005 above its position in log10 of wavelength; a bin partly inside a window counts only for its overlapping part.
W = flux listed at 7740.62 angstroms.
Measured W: 8.695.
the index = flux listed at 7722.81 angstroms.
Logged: 8.046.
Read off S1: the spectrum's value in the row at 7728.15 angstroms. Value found 7.969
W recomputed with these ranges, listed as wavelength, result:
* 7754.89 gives 9.28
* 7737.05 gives 7.721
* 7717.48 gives 9.175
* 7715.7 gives 8.407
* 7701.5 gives 8.64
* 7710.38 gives 8.669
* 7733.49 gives 9.084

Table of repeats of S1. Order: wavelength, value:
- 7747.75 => 8.675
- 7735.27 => 8.904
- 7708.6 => 8.348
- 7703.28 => 9.258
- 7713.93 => 8.598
